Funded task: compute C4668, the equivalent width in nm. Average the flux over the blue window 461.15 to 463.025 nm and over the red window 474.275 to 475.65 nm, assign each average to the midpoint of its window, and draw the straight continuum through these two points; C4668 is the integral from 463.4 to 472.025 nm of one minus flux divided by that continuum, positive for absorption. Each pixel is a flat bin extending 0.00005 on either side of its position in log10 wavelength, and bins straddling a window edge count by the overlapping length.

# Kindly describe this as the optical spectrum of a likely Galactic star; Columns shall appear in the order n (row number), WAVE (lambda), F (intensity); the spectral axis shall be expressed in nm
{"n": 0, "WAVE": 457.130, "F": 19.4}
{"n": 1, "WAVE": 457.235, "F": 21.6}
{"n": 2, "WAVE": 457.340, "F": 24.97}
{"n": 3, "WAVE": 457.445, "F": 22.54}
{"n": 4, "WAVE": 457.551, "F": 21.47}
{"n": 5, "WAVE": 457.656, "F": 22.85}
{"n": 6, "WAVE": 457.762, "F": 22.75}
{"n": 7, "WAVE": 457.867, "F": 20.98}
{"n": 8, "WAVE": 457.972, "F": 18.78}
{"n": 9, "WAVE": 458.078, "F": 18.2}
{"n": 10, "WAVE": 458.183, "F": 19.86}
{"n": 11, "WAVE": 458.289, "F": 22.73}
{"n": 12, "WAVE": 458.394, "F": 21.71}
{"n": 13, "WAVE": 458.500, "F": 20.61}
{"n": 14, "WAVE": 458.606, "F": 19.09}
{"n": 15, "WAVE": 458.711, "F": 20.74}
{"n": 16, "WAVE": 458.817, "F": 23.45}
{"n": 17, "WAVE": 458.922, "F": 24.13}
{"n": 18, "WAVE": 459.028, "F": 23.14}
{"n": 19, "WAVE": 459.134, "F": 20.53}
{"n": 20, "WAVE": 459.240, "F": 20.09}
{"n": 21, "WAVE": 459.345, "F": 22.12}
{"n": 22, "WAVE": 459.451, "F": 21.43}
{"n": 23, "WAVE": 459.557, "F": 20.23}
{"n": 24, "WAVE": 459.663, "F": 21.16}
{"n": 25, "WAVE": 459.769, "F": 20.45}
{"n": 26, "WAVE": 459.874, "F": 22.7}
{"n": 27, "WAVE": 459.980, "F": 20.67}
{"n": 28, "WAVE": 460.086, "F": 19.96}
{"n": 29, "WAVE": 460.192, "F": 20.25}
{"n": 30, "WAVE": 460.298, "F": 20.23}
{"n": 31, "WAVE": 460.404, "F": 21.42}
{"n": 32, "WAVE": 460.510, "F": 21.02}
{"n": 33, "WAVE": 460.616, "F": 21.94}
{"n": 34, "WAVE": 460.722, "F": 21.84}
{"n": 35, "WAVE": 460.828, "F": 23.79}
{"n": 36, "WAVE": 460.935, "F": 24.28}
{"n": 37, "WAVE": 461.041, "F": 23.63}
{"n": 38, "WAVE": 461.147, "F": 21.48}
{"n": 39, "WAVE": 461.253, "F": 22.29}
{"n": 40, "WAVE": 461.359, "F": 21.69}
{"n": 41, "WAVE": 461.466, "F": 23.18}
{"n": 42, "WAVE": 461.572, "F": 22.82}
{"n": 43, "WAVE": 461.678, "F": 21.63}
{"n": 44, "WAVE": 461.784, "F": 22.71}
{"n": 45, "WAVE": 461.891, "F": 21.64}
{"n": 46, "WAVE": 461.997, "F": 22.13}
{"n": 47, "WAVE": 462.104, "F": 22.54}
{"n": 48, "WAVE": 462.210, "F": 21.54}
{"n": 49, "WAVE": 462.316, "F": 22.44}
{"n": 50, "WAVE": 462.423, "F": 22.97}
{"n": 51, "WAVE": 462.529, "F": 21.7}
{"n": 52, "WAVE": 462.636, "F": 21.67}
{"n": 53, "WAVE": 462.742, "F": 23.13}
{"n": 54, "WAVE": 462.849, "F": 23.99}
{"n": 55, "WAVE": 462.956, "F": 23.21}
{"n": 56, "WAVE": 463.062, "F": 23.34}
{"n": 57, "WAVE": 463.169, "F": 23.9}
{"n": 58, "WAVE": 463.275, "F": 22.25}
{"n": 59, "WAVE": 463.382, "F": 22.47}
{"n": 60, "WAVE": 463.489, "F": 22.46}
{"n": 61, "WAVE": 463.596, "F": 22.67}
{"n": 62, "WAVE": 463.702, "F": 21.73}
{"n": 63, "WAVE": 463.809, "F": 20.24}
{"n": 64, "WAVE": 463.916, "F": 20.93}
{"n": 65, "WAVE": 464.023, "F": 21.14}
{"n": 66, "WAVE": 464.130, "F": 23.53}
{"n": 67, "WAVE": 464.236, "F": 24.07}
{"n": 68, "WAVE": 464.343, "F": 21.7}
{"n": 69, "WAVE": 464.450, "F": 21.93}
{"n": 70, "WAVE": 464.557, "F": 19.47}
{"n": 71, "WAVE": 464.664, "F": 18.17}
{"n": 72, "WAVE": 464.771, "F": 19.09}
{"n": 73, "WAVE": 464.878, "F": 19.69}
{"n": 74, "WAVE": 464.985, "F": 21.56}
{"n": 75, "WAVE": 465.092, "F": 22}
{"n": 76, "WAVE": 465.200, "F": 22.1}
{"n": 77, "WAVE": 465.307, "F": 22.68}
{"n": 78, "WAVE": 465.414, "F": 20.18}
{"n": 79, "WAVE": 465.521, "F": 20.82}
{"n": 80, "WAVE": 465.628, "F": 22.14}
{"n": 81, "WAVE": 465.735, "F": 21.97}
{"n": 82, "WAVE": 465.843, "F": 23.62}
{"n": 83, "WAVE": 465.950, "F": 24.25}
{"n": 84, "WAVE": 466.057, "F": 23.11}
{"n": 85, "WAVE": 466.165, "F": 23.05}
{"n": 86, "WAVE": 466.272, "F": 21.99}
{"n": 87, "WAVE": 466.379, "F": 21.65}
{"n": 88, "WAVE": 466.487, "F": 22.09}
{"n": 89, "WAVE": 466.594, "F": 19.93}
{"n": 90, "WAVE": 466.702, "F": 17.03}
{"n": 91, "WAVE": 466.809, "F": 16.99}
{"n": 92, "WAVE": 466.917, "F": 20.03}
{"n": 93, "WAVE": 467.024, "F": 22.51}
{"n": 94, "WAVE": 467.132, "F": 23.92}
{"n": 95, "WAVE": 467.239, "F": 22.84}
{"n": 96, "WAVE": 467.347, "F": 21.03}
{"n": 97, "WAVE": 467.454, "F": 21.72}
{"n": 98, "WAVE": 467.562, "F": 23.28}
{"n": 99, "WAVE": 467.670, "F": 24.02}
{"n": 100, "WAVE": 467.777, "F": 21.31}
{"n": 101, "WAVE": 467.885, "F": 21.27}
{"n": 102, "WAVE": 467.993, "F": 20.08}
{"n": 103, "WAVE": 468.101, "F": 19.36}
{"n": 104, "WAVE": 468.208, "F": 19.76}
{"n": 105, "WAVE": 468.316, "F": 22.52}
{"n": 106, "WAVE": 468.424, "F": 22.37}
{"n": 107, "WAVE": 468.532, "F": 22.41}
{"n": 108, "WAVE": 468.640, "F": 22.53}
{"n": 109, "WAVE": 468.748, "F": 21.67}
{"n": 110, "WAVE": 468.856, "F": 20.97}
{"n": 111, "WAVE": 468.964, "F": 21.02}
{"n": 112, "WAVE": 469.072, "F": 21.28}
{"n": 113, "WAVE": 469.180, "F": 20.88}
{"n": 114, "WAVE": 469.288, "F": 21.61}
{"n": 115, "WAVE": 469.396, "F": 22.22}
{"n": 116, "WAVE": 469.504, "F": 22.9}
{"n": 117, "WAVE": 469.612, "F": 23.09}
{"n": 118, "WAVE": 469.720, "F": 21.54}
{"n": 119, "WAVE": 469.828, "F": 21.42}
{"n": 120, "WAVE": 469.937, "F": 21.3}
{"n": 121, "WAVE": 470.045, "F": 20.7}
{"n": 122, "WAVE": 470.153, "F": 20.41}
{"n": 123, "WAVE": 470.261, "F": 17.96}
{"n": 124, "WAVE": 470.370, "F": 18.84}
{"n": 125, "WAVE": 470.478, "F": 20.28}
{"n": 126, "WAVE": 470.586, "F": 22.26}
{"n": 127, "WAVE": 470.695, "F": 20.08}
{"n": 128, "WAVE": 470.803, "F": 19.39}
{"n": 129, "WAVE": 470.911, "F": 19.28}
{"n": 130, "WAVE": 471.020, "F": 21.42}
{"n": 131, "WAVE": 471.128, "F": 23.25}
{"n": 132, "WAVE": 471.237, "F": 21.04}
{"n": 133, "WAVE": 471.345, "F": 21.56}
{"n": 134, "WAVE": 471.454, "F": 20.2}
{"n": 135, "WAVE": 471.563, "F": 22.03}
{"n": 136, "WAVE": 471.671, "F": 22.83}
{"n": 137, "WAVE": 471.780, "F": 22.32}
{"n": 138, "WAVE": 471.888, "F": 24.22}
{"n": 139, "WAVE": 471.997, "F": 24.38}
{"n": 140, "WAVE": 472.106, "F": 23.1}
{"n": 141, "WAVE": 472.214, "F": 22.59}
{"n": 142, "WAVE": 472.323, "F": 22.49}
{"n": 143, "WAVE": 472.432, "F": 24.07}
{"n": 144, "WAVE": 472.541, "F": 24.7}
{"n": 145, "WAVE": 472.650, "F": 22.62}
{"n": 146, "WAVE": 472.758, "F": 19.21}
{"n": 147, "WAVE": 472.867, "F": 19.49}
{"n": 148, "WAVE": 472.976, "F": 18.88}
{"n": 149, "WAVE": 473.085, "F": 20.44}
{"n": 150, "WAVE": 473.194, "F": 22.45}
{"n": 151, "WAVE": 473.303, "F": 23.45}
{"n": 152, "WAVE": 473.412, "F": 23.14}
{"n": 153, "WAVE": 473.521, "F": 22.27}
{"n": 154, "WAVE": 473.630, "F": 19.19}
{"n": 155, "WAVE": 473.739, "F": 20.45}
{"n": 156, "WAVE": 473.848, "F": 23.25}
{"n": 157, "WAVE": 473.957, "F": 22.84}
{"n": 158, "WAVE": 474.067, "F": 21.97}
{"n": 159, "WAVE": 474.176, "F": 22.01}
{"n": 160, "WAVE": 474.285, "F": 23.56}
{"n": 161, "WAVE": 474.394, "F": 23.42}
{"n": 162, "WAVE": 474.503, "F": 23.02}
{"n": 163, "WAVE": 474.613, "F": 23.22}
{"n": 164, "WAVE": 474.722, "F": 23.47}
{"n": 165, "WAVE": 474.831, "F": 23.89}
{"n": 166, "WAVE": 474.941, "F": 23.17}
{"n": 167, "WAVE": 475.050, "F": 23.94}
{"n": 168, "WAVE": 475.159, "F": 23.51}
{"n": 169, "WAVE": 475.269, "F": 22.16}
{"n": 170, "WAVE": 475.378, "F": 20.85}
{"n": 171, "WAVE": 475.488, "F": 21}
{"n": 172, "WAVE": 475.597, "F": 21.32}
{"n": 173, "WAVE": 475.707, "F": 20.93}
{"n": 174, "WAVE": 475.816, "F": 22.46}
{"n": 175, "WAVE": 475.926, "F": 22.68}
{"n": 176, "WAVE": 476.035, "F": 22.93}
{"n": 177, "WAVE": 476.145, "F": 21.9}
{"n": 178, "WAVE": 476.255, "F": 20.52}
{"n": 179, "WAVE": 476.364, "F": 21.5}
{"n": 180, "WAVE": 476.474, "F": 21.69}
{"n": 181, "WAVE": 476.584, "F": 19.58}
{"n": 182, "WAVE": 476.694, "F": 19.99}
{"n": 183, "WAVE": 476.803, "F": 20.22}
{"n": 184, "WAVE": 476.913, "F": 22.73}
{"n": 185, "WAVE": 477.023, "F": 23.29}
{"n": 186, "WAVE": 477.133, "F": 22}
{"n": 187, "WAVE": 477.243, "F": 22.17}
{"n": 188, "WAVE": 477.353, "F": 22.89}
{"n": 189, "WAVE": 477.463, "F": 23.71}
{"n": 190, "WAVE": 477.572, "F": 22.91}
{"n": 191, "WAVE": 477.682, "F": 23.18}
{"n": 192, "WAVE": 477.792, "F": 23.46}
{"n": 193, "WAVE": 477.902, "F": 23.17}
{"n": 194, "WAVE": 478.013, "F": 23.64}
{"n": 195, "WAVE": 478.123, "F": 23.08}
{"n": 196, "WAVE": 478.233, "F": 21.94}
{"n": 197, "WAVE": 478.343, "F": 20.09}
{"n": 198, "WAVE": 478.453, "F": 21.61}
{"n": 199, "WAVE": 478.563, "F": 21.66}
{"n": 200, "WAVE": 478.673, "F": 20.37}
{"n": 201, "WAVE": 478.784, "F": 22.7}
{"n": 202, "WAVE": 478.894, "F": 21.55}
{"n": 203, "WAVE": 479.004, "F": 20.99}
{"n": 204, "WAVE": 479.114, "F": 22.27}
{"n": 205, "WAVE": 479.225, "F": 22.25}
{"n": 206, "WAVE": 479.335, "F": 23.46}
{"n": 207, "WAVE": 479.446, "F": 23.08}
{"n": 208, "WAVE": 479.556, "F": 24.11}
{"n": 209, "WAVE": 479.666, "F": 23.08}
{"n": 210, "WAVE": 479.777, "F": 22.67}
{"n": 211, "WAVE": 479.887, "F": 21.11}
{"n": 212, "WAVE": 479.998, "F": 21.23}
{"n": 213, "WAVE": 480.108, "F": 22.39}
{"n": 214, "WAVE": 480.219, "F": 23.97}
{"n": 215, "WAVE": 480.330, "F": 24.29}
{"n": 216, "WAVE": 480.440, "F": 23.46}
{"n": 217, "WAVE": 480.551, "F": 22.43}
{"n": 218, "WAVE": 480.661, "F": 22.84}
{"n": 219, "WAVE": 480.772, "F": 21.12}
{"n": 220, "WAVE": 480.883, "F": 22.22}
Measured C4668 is 0.43 nm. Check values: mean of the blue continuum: 22.4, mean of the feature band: 21.5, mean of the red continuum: 22.8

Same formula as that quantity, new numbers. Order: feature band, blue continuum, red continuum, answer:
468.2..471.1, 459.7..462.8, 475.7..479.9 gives 0.122 nm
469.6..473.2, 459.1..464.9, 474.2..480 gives 0.111 nm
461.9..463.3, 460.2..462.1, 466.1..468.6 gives -0.043 nm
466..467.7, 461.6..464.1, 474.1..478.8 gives 0.056 nm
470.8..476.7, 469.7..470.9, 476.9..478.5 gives -0.185 nm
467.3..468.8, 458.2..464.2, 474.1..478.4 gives 0.032 nm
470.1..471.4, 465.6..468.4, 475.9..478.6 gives 0.078 nm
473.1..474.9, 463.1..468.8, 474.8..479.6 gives -0.044 nm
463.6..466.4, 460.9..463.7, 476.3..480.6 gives 0.108 nm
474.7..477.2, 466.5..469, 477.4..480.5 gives 0.026 nm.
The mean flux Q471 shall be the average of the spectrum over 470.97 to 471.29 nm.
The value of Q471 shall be 21.9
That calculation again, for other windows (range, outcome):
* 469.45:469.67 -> 23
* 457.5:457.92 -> 22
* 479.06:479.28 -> 22.2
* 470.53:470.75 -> 21.2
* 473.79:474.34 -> 22.7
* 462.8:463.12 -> 23.5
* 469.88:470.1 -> 21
